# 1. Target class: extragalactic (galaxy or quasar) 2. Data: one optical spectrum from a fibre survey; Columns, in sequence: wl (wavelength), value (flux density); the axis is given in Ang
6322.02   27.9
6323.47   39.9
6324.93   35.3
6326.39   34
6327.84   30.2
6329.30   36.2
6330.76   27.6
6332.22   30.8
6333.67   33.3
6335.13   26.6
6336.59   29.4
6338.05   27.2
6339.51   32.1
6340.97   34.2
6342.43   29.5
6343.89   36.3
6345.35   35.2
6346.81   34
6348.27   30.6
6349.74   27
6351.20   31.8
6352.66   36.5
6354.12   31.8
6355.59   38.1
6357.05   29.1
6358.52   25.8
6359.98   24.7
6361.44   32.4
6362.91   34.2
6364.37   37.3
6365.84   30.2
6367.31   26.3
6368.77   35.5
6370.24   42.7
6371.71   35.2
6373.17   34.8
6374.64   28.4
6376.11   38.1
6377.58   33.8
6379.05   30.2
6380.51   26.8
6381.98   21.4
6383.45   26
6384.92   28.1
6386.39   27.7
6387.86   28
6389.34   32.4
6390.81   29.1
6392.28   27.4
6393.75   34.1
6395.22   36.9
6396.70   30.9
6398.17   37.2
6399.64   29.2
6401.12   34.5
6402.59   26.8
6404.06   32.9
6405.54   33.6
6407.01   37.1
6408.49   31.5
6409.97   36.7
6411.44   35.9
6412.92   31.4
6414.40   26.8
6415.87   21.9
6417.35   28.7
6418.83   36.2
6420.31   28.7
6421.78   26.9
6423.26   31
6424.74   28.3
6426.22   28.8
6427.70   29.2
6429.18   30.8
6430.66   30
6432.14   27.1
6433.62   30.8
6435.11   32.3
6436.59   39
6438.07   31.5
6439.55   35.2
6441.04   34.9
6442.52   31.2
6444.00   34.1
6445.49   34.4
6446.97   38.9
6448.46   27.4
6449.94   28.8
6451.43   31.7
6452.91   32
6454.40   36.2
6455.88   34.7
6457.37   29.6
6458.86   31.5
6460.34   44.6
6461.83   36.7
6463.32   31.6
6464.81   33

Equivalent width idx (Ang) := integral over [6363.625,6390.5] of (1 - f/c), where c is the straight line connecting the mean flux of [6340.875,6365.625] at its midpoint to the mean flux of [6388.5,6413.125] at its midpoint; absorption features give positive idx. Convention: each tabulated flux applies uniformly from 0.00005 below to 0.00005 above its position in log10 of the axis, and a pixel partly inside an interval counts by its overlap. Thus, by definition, 1.0 Ang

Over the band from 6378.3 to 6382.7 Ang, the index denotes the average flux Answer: 26.2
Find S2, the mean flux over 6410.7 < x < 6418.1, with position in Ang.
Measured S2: 29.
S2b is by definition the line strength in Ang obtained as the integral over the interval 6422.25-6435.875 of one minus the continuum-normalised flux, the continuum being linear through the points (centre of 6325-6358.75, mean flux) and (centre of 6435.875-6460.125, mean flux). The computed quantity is 1.4 Ang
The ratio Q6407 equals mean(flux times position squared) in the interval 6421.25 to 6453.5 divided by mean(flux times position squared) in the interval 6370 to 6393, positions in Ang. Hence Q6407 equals 1.06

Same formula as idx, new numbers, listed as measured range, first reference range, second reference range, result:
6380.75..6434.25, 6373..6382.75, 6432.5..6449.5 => 2.3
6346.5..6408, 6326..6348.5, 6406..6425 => -0.6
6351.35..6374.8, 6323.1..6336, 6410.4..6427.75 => -1.1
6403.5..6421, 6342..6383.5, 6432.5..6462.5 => 0.6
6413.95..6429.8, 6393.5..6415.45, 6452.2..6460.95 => 2.2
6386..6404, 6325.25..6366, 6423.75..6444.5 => 0.2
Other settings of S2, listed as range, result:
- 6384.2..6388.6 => 27.9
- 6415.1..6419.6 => 28.9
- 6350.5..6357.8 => 33.4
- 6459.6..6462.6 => 40.6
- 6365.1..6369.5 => 30.7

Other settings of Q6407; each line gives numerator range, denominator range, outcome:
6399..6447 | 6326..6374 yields 1.01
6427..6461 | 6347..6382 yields 1.05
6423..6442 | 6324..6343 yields 1.03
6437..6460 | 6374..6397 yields 1.13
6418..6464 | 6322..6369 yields 1.05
